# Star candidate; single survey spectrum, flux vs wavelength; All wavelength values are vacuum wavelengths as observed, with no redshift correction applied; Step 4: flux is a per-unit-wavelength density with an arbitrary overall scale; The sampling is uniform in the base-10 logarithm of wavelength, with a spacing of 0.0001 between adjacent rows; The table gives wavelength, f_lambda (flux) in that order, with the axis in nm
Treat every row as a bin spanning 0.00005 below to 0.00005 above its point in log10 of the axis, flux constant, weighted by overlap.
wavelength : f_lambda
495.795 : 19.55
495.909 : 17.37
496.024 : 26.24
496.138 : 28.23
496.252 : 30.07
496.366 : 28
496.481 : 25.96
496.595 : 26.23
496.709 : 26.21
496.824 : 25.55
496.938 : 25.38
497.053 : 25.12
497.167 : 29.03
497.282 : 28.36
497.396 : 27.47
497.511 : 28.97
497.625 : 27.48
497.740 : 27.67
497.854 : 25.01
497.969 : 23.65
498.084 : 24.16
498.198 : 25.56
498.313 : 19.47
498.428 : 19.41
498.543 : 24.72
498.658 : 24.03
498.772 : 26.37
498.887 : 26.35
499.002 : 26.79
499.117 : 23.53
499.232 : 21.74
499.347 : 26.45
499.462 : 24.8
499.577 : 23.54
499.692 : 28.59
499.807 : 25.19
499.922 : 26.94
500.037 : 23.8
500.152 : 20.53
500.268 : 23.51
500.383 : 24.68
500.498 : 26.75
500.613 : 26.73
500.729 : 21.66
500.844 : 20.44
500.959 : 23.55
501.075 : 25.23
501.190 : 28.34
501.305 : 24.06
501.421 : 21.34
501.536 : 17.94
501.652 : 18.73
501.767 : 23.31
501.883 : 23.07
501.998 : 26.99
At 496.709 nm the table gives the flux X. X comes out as 26.21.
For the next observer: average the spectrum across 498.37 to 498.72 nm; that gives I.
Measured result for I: 22.8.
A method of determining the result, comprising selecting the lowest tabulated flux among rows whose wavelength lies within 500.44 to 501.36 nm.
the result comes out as 20.44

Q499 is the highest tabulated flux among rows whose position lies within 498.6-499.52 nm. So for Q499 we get 26.79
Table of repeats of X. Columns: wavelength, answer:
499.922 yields 26.94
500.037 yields 23.8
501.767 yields 23.31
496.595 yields 26.23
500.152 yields 20.53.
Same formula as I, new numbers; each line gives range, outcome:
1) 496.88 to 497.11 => 25.3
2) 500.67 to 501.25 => 23.9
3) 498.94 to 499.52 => 24.7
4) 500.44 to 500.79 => 25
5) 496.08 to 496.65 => 27.7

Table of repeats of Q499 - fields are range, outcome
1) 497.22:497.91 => 28.97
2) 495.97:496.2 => 28.23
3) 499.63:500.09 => 28.59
